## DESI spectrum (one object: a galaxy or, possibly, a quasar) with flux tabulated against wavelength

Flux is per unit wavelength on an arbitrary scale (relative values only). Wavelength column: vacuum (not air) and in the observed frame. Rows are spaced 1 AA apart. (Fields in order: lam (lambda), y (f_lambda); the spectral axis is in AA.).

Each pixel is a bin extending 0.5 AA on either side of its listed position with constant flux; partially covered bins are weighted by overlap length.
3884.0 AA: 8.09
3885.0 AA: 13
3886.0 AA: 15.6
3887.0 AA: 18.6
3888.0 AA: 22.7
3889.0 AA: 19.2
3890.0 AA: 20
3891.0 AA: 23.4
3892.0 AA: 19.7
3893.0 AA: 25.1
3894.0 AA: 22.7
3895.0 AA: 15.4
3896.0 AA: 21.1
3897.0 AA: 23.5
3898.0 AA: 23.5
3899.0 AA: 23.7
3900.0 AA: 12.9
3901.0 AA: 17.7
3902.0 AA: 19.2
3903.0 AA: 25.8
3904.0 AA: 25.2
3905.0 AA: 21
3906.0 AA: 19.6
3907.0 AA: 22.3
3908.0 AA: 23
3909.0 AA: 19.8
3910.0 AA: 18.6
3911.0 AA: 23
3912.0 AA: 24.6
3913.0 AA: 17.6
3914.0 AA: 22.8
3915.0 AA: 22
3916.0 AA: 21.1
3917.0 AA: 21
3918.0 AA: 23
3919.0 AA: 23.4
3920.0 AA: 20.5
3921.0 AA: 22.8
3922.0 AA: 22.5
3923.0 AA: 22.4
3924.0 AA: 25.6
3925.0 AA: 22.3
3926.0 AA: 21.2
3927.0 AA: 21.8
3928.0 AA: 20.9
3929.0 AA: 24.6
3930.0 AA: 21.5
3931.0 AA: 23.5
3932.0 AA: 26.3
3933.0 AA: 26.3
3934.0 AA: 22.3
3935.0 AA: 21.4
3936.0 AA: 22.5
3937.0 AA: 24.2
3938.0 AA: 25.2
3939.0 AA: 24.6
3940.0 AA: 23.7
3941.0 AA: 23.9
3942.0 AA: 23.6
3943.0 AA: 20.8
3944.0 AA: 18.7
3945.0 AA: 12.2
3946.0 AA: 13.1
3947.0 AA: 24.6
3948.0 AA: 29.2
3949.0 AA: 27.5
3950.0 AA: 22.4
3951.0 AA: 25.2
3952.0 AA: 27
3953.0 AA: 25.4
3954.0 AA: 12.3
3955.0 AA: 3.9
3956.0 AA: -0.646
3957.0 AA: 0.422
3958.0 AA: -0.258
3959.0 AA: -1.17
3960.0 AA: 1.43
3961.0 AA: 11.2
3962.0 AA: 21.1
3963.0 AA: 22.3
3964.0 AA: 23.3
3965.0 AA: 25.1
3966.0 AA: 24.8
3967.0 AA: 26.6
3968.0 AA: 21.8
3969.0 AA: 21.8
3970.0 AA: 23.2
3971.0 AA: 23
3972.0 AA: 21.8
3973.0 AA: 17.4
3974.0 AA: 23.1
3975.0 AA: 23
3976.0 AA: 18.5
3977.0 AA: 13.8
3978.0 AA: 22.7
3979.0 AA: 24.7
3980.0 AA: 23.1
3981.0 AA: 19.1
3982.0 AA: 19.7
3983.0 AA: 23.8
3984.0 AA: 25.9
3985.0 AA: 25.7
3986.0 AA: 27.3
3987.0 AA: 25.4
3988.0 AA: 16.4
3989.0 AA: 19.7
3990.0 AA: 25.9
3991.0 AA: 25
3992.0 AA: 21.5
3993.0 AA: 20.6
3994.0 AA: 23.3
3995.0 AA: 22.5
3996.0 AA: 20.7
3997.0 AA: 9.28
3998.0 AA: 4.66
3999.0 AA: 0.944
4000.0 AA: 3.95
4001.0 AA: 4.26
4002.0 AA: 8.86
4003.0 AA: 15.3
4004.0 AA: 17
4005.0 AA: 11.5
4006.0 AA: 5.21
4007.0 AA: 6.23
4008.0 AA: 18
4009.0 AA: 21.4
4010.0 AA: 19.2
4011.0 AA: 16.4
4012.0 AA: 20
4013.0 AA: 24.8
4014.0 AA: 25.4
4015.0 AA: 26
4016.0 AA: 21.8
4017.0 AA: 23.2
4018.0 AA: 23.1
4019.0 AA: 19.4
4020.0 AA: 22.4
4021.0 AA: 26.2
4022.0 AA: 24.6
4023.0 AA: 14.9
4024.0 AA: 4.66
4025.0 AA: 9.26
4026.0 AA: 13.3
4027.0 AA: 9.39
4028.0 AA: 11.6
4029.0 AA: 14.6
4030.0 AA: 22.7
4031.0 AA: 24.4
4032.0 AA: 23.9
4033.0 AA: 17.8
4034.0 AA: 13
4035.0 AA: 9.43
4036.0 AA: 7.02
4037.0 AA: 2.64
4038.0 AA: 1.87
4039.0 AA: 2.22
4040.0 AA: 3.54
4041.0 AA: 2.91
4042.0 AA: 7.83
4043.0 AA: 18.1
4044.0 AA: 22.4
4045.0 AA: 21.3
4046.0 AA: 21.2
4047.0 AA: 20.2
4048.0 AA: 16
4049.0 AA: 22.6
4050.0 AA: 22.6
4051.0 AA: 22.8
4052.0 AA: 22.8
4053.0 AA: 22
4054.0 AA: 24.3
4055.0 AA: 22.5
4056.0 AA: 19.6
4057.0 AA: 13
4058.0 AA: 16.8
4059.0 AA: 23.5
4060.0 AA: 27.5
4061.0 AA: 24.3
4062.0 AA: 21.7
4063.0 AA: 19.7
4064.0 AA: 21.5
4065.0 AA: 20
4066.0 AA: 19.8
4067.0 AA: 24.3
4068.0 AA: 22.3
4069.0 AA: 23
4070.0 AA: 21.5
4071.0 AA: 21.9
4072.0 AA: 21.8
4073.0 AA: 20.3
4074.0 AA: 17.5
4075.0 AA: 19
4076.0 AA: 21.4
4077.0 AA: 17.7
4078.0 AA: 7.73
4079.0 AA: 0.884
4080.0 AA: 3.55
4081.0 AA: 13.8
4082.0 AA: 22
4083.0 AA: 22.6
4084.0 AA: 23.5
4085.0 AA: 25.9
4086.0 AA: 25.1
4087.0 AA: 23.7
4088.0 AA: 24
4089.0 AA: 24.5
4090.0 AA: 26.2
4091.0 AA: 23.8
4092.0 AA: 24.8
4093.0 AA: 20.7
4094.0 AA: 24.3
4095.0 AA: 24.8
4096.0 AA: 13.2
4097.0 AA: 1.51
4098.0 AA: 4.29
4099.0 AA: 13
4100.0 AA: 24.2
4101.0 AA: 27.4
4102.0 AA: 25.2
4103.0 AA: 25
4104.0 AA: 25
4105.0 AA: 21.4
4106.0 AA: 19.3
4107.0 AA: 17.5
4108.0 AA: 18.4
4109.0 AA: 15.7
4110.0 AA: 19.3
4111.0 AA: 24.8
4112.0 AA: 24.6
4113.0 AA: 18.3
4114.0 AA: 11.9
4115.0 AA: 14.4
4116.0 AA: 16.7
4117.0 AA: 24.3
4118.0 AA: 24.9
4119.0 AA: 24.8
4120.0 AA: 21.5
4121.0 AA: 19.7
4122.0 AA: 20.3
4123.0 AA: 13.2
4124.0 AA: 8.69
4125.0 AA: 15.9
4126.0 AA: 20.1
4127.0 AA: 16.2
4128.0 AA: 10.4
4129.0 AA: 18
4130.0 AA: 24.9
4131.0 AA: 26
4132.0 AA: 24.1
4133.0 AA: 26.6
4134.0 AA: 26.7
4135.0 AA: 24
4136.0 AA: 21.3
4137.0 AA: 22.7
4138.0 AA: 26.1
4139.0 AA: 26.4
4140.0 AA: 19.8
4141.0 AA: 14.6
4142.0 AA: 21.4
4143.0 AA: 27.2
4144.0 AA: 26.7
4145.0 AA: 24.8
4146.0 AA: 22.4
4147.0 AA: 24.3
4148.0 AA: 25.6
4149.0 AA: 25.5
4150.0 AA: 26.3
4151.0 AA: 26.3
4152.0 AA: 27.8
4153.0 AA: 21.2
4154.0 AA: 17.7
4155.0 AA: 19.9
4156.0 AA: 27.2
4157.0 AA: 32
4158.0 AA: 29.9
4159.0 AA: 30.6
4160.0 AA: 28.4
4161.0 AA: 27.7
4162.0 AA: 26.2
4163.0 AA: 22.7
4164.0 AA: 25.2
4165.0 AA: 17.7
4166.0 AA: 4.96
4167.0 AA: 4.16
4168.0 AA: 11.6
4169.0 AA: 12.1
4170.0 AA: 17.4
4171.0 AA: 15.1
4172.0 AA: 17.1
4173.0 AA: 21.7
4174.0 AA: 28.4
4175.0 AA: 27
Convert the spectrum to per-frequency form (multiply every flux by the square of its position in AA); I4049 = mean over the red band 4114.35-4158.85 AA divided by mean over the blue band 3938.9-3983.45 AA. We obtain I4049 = 1.29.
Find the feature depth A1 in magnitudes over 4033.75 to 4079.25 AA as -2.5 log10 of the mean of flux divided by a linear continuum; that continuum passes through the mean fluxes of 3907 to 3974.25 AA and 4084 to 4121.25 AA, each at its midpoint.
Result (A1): 0.18 mag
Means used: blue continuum 20.3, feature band 17.4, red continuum 20.7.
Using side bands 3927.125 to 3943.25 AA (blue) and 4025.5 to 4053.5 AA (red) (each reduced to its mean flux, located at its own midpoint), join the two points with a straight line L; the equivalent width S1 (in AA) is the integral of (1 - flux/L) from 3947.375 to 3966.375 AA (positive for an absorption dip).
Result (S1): 5.2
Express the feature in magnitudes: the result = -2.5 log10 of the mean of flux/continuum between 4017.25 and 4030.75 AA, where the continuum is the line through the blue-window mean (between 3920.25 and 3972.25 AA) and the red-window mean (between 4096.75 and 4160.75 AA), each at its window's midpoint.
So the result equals 0.22 mag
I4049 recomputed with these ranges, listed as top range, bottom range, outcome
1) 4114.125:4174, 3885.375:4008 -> 1.20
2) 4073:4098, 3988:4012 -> 1.29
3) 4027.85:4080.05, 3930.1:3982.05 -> 0.93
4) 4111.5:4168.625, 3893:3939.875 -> 1.09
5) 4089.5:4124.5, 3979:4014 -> 1.17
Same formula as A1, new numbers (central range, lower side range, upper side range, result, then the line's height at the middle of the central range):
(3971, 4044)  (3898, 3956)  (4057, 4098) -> 0.22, 20.6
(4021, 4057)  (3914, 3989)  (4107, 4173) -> 0.32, 20.8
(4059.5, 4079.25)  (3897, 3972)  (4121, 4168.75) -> 0.07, 21.4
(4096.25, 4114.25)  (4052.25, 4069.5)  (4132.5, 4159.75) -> 0.23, 23.2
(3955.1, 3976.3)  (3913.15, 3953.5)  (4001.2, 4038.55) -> 0.22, 20.2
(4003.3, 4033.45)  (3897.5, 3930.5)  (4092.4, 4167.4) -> 0.20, 21.5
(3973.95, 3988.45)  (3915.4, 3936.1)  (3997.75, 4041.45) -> -0.25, 17.6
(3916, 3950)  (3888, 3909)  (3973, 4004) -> -0.12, 20.2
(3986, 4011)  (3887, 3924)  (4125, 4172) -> 0.36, 21.7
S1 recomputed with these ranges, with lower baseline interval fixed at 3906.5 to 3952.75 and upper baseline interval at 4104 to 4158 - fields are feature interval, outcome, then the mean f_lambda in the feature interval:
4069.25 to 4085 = 3.2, 17.4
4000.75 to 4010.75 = 4.1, 13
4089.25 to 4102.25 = 1.4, 19.5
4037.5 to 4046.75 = 4.4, 11.5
